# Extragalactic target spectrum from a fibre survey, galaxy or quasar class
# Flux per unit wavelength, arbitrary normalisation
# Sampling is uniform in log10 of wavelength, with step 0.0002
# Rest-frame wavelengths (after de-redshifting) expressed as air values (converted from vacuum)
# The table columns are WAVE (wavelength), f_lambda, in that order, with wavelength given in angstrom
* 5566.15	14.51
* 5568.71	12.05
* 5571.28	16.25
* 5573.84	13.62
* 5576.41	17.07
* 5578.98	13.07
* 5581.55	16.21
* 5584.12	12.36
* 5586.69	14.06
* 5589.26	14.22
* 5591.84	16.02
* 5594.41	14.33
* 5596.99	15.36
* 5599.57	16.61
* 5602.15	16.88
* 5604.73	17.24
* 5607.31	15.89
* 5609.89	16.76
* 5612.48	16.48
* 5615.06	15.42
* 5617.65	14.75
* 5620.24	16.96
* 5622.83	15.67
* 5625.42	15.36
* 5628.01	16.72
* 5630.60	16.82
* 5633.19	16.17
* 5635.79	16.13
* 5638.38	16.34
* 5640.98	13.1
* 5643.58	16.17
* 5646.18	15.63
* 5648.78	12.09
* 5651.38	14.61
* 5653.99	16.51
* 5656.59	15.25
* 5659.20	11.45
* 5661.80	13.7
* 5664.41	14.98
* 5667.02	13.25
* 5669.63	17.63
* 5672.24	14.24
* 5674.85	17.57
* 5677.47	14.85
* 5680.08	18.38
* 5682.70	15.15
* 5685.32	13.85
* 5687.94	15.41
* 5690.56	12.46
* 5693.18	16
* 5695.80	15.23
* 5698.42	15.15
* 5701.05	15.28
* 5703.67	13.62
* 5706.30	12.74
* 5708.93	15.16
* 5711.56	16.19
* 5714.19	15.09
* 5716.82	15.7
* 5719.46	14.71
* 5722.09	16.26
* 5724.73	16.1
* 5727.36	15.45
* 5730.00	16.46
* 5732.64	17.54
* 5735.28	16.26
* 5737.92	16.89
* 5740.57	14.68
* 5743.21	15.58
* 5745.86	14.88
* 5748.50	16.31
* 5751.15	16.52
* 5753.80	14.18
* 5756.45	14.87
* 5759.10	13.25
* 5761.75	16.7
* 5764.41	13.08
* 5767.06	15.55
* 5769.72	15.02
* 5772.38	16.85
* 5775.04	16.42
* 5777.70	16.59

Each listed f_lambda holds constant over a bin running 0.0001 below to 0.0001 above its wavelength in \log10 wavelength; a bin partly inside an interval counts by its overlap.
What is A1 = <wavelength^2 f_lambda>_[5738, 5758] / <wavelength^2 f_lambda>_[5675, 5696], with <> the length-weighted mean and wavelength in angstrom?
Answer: 1.03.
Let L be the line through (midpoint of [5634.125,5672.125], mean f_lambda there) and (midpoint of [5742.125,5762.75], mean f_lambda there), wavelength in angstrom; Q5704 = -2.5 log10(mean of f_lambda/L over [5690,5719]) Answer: 0.01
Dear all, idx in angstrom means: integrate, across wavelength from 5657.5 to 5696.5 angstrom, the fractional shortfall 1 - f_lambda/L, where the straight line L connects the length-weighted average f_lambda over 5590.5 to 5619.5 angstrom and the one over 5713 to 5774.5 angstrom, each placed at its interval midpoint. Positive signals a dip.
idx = 2.0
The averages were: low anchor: 16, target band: 14.9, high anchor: 15.6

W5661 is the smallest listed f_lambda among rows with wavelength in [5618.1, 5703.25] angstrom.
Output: 11.45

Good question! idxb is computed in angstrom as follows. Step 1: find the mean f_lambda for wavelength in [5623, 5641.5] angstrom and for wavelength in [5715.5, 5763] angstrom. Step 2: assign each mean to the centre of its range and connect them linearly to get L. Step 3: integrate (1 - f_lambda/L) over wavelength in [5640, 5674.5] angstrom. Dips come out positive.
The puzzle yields 2.7 angstrom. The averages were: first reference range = 15.9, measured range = 14.6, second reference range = 15.7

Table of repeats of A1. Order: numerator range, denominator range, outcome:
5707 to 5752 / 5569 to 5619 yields 1.08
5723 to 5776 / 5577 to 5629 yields 1.06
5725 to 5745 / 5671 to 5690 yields 1.06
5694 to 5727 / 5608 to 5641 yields 0.97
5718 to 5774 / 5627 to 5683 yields 1.05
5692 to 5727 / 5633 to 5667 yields 1.06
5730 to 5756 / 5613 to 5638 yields 1.03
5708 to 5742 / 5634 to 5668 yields 1.12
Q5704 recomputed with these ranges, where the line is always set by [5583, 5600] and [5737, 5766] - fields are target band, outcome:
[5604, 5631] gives -0.10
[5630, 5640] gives -0.10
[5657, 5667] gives 0.10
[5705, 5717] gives 0.01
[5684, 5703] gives 0.02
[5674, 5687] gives -0.07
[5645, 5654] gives 0.03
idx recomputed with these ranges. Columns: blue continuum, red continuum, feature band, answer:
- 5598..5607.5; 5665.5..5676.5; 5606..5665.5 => 3.12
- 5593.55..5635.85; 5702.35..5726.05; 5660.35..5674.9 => 0.53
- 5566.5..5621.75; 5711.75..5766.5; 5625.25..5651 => -0.08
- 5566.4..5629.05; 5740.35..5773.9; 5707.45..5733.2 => -0.92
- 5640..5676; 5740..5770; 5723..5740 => -1.57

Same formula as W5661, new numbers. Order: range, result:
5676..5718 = 12.46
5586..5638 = 14.06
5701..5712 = 12.74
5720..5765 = 13.08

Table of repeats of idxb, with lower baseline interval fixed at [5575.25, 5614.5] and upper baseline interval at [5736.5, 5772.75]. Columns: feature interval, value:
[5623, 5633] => -0.49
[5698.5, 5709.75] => 0.79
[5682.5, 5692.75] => 0.73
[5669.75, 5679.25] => -0.35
